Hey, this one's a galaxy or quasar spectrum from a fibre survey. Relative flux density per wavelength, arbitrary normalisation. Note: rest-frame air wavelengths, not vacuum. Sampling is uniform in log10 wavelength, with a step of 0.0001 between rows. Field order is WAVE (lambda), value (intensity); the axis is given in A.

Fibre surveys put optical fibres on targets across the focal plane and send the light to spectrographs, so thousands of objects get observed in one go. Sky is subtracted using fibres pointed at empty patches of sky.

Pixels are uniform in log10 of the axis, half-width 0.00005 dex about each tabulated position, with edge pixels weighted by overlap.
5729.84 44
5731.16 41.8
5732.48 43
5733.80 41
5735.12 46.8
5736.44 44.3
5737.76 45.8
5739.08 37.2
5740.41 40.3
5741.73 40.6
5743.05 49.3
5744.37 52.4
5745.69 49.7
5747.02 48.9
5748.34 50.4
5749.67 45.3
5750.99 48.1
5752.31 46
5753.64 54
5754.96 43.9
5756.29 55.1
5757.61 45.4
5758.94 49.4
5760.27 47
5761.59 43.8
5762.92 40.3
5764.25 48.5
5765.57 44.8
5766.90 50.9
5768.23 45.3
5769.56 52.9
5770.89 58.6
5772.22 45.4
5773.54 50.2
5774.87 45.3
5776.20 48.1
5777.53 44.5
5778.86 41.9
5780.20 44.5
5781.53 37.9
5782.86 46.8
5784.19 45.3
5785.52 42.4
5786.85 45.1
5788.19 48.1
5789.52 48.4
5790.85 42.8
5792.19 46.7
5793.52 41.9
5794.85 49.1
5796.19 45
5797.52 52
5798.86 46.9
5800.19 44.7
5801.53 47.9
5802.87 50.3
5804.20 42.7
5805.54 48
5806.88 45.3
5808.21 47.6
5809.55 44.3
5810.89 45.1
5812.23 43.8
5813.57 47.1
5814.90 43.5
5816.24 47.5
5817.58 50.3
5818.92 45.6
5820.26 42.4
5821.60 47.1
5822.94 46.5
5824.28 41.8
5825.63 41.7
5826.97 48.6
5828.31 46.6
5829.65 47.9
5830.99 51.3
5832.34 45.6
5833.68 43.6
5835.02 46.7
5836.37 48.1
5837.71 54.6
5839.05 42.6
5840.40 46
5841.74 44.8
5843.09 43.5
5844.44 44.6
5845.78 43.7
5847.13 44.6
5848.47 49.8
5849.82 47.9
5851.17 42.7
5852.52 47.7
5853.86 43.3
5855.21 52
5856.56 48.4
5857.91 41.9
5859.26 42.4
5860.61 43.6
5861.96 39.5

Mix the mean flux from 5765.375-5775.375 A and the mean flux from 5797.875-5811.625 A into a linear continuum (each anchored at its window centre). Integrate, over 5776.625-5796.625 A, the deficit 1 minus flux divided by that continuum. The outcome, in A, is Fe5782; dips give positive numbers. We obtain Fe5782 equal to 1.4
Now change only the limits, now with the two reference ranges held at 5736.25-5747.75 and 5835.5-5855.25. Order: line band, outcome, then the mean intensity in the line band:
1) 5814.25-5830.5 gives 0.07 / 45.9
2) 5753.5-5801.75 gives -1.02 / 46.7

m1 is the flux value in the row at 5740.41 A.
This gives 40.3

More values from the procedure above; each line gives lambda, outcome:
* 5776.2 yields 48.1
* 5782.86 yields 46.8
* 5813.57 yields 47.1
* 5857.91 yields 41.9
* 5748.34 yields 50.4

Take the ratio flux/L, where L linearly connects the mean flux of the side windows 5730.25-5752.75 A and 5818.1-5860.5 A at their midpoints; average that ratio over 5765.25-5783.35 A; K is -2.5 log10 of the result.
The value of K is -0.03 mag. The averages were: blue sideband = 45.3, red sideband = 45.9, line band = 47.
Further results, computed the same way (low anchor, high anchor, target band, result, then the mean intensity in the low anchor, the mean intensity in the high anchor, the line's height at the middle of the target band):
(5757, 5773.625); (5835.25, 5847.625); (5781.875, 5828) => 0.021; 47.8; 45.9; 46.8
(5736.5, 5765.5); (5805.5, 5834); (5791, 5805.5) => -0.011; 46.6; 45.9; 46.2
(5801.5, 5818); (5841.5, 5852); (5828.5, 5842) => -0.038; 46.3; 45.2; 45.6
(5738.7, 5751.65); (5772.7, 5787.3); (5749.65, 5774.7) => -0.060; 46.4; 44.8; 45.6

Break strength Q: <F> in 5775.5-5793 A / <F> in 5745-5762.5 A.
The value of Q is 0.9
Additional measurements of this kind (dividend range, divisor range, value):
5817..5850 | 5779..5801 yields 1.02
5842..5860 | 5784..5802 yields 0.99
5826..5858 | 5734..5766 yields 1.00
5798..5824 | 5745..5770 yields 0.96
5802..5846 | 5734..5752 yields 1.00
